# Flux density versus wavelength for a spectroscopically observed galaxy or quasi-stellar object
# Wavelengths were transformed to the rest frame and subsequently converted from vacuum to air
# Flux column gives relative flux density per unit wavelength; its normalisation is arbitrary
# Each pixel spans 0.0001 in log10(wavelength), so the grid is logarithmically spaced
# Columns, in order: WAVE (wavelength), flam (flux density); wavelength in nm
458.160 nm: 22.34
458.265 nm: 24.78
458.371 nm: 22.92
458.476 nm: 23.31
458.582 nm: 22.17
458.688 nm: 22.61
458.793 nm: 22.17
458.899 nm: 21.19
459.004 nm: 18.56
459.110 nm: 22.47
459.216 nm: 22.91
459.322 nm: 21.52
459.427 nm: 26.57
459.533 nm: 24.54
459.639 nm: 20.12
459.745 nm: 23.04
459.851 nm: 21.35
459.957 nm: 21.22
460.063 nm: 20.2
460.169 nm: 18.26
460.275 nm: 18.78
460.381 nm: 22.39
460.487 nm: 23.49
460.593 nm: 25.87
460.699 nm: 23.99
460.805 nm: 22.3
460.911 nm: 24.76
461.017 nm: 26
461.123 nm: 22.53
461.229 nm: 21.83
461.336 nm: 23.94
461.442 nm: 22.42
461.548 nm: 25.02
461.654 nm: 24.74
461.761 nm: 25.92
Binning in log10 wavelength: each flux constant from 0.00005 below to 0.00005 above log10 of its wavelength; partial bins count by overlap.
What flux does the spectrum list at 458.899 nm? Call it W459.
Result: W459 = 21.19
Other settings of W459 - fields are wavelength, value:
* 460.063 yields 20.2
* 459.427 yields 26.57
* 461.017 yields 26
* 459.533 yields 24.54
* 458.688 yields 22.61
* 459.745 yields 23.04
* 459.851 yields 21.35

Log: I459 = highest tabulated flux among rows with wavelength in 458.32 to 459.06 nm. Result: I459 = 23.31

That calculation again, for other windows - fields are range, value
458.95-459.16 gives 22.47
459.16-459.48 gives 26.57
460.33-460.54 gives 23.49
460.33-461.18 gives 26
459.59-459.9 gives 23.04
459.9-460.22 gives 21.22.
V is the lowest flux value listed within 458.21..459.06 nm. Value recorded 18.56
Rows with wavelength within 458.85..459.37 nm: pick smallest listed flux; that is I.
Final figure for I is 18.56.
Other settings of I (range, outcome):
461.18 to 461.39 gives 21.83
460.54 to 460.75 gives 23.99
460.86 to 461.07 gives 24.76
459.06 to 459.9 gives 20.12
